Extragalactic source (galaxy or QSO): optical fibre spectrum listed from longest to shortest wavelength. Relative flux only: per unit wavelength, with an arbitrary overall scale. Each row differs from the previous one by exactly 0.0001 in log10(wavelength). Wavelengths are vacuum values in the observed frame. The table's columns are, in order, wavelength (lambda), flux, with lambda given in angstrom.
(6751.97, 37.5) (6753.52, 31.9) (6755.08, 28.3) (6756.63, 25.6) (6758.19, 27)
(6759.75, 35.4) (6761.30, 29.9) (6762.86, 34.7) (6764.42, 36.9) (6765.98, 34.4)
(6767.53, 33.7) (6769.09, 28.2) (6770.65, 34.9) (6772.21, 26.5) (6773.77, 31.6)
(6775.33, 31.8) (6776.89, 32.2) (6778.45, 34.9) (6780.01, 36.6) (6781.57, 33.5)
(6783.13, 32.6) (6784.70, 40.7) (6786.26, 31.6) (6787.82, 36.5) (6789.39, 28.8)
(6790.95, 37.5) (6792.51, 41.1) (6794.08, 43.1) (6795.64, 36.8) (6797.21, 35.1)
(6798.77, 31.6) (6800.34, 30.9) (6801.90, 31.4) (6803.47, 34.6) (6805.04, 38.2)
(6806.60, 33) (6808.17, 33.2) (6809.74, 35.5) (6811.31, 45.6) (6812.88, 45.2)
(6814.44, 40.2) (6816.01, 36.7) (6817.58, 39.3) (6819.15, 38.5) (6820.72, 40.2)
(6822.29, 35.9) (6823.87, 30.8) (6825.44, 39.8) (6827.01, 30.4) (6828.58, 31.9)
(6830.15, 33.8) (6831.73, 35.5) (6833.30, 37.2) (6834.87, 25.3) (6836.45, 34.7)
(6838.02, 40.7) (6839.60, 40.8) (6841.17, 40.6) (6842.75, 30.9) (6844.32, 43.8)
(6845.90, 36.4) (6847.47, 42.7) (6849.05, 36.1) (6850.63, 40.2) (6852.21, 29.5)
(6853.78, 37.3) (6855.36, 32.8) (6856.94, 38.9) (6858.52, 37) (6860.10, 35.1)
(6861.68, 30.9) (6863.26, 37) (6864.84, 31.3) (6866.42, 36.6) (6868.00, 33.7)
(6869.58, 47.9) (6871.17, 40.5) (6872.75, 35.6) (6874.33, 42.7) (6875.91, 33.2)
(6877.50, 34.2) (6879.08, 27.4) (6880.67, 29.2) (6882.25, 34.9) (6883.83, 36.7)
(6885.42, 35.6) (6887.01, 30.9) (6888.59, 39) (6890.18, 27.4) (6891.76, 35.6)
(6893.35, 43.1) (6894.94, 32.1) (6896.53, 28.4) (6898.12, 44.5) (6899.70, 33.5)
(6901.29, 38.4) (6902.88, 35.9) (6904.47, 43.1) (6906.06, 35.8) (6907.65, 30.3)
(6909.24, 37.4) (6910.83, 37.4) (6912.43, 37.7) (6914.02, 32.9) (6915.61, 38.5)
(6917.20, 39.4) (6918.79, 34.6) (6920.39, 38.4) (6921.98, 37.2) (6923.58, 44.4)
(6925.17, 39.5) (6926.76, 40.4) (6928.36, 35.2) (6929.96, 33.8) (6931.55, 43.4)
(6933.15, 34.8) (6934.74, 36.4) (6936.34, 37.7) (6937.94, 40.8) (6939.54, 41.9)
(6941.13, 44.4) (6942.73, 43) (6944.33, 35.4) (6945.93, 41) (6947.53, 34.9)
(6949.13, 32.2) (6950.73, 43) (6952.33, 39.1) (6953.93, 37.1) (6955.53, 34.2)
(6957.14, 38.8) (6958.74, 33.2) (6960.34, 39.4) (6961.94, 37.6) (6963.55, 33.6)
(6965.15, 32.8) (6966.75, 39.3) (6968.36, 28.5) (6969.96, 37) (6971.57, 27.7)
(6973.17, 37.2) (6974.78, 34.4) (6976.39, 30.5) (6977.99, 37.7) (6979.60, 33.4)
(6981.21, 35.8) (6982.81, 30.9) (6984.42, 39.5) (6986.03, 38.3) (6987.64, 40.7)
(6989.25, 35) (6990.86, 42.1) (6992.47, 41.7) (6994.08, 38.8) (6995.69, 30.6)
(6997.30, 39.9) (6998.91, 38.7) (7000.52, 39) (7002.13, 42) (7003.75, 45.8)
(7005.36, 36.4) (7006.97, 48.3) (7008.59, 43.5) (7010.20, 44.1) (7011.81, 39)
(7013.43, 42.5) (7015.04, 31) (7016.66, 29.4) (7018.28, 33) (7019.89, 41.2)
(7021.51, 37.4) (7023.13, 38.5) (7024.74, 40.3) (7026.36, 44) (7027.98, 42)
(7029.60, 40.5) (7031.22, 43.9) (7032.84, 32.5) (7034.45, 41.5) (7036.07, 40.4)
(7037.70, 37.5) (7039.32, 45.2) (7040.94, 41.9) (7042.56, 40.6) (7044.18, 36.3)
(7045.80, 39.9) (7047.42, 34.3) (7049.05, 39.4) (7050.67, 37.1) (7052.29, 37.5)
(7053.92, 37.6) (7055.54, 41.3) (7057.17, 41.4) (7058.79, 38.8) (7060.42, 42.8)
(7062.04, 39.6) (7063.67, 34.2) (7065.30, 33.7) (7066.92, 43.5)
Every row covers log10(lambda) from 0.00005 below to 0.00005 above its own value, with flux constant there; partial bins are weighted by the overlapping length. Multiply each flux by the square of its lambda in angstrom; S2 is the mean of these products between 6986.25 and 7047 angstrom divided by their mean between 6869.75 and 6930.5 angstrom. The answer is 1.13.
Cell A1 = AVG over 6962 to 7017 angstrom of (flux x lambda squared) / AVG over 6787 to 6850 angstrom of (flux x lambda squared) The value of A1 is 1.07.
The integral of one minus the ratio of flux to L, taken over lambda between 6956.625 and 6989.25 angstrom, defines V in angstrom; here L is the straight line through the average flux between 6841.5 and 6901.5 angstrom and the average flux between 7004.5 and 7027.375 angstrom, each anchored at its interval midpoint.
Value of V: 2.5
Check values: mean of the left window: 35.8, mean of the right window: 39.2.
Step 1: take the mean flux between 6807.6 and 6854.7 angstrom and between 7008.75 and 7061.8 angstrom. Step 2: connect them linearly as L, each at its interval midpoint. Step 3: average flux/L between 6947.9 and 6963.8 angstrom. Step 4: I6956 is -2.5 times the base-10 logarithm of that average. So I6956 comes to 0.04 mag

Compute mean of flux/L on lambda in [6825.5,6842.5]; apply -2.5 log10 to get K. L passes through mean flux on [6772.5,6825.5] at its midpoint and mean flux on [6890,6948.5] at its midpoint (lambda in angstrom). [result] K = 0.04 mag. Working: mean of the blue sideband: 35.9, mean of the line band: 35.2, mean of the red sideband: 37.6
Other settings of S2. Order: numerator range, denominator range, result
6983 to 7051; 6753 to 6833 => 1.21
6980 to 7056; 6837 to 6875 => 1.09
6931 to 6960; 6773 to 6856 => 1.11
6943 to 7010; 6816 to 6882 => 1.08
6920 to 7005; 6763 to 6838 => 1.12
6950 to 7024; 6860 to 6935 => 1.06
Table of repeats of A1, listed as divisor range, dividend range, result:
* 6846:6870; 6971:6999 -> 1.04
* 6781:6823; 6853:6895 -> 0.99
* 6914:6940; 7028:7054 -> 1.06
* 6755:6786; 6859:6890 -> 1.12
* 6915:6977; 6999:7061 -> 1.09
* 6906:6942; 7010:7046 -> 1.06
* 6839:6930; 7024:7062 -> 1.14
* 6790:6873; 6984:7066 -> 1.13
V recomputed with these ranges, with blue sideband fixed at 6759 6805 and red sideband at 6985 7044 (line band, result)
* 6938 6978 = 1.7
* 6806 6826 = -1.8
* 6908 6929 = -0.2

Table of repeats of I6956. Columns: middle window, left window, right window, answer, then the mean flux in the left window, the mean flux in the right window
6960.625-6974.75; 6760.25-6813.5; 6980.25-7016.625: 0.119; 34.8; 39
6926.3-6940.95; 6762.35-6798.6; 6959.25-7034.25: -0.049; 34.5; 37.7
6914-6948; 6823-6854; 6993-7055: -0.032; 35.9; 39.3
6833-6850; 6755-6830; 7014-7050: -0.051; 34.7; 38.7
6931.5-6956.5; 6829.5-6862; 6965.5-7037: -0.034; 36.3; 38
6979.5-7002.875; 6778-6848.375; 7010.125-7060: 0.016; 36.3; 39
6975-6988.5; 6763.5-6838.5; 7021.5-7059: 0.081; 35.2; 39.6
